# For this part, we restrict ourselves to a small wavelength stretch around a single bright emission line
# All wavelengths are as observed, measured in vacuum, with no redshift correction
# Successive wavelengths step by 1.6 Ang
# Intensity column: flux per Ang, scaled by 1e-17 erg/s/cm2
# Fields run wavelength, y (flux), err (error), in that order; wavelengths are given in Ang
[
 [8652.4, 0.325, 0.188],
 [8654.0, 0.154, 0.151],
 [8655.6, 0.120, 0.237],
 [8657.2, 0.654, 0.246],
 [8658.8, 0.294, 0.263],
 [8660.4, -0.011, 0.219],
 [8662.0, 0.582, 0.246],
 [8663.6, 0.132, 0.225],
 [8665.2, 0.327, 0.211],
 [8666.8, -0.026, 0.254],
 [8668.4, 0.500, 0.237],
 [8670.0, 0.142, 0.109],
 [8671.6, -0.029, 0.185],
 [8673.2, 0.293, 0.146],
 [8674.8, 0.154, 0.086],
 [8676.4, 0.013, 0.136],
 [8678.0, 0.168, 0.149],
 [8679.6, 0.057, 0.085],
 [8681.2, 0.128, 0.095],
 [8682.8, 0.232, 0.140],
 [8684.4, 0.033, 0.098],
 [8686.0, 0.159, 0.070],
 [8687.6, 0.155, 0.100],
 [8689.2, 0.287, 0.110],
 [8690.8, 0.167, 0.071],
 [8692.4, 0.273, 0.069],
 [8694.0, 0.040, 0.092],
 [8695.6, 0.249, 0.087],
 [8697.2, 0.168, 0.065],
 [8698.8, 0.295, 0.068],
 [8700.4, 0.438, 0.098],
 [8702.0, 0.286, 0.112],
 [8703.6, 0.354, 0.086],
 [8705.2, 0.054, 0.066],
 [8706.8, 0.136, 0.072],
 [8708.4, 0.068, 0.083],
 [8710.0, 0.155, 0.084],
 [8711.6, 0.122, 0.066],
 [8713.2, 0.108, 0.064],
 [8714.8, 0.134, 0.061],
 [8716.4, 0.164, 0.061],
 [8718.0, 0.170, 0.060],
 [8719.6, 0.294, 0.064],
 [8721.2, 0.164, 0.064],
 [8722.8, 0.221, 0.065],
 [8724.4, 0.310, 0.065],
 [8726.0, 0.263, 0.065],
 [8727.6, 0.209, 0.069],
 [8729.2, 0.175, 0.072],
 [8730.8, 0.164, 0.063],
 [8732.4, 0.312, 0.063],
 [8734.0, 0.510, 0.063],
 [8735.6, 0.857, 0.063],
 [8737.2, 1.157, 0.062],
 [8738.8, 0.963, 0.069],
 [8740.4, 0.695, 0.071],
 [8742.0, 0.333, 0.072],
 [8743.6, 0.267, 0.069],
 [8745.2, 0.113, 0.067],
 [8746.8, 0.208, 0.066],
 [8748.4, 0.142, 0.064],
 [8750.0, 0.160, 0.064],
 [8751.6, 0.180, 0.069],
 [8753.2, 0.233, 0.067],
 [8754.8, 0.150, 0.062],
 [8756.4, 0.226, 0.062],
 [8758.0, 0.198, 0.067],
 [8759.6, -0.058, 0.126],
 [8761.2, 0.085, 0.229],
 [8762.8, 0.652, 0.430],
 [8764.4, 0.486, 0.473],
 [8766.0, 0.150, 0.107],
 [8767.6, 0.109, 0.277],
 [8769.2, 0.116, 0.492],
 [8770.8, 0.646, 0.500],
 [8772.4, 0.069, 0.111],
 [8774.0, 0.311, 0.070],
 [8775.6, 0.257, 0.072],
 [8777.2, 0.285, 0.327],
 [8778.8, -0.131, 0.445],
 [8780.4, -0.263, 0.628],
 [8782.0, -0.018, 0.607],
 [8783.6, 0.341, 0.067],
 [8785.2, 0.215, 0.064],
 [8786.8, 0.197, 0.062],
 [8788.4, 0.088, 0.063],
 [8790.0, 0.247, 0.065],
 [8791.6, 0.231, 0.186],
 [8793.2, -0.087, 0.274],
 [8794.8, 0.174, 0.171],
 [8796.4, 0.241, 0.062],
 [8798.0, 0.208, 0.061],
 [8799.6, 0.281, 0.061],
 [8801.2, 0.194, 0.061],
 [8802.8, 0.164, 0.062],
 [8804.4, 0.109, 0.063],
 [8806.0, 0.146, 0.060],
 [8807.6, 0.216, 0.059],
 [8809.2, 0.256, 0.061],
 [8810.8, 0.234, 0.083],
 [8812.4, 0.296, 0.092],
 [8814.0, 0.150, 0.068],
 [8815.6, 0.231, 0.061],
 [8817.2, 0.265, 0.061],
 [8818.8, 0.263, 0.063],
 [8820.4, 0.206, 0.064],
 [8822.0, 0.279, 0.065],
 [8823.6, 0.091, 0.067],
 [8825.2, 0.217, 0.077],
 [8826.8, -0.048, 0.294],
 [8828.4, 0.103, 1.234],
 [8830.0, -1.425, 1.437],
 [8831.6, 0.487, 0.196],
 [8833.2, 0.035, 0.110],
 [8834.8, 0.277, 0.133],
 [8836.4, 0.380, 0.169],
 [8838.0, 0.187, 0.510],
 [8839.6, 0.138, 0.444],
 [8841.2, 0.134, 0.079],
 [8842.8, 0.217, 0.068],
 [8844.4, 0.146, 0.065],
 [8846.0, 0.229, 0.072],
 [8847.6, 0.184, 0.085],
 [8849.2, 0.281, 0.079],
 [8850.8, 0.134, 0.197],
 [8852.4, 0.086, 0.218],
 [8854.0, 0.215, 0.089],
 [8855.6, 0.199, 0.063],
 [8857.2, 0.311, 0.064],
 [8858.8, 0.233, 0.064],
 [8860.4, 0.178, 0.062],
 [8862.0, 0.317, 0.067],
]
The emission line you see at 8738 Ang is H-gamma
